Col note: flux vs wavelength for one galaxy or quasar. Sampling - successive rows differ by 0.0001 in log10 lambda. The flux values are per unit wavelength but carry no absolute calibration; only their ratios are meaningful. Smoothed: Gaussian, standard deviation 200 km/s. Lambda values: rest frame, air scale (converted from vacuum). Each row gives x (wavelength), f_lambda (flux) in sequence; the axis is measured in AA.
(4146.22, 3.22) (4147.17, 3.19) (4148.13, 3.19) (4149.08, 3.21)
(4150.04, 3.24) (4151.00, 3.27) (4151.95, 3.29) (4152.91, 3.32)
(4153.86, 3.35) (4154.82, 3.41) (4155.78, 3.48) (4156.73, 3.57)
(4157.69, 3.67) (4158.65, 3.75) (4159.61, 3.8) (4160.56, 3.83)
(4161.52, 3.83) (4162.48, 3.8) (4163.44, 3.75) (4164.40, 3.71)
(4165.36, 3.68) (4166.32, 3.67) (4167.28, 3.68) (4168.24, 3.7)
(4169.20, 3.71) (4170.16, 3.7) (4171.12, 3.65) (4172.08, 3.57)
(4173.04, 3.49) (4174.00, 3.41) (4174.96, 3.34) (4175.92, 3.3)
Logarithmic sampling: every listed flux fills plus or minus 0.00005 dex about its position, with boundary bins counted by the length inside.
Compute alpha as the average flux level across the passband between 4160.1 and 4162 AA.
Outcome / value 3.82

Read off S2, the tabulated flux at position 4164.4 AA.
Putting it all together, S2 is 3.71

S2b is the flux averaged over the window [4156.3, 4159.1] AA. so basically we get 3.66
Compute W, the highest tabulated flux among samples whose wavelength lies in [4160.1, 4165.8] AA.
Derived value 3.83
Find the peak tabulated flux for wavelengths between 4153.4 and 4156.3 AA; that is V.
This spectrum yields 3.48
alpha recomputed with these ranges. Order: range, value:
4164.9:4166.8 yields 3.67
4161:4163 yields 3.8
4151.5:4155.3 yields 3.34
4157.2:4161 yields 3.76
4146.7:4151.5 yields 3.22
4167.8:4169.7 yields 3.71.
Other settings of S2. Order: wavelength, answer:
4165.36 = 3.68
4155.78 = 3.48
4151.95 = 3.29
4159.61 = 3.8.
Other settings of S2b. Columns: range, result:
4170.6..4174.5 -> 3.53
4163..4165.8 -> 3.71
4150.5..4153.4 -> 3.3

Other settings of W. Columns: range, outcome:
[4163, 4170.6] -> 3.75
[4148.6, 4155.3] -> 3.41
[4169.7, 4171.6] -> 3.7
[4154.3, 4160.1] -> 3.8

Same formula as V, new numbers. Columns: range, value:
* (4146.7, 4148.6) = 3.19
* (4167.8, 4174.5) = 3.71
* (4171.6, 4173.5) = 3.57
